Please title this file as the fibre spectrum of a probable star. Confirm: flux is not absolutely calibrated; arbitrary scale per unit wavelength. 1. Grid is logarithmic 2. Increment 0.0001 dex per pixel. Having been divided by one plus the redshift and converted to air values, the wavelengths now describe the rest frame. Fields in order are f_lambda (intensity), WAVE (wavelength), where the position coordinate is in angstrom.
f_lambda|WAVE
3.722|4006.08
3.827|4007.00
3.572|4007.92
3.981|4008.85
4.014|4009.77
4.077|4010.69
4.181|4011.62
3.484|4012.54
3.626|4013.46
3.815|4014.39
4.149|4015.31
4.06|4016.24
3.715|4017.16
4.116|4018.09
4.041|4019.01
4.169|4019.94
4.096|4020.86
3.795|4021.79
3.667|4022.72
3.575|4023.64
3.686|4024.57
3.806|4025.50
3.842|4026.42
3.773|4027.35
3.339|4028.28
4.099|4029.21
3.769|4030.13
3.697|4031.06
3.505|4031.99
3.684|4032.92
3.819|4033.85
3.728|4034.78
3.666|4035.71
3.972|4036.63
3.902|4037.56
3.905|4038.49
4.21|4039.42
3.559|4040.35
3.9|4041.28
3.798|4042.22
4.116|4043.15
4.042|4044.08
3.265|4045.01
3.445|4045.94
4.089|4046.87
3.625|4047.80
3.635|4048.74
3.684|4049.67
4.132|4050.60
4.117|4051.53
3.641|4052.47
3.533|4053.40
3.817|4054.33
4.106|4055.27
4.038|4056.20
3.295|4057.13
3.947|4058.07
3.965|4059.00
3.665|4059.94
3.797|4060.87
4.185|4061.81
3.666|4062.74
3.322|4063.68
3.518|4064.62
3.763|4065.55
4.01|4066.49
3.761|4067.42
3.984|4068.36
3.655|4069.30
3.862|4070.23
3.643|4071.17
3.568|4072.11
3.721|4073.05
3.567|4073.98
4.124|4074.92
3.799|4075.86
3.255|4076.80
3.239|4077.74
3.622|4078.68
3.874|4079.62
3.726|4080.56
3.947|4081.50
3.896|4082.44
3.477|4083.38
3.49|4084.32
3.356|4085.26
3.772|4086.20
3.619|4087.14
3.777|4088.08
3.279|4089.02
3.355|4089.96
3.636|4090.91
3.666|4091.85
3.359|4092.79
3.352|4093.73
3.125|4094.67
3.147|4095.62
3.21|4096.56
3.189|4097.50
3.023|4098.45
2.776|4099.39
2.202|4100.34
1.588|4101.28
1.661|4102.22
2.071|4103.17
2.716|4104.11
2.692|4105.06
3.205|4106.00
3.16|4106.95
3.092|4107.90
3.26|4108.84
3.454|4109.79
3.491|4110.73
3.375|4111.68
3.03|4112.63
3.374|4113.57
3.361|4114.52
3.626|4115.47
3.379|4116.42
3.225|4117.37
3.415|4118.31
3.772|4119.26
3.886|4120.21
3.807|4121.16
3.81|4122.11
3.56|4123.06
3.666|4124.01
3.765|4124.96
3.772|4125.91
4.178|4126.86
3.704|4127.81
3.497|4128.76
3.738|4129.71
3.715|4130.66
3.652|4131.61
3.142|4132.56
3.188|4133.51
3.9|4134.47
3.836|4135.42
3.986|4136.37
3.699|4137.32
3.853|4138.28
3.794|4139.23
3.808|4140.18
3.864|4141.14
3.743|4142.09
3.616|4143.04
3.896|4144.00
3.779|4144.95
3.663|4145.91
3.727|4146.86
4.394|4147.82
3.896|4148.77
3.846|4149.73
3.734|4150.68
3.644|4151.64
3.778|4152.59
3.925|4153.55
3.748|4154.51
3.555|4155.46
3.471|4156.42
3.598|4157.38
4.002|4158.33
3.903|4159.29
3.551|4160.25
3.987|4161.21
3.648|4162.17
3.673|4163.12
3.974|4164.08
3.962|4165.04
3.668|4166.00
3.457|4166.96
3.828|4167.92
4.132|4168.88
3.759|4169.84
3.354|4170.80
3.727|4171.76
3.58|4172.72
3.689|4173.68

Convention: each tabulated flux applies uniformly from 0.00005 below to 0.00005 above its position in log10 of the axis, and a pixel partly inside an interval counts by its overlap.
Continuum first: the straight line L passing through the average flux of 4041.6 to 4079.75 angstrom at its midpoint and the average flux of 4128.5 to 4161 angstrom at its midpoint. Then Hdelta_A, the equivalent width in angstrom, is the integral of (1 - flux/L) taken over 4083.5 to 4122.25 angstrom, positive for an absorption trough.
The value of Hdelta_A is 5.54 angstrom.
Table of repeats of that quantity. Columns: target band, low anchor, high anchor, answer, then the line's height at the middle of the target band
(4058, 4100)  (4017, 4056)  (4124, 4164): 2.3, 3.79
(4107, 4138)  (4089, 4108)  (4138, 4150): -1.6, 3.4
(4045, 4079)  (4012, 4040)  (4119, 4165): 0.6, 3.8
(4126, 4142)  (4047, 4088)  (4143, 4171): 0.2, 3.77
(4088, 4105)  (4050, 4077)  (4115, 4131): 3.6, 3.72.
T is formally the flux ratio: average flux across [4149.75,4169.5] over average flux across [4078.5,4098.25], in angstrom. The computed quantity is 1.07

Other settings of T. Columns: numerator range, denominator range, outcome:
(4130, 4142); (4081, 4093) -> 1.03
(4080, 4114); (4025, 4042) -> 0.84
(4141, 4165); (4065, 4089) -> 1.03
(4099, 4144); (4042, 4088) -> 0.91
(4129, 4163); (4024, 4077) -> 0.99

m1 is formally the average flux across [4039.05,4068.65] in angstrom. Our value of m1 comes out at 3.8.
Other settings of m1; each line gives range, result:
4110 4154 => 3.68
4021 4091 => 3.74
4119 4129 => 3.77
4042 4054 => 3.78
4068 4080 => 3.68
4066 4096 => 3.62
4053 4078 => 3.74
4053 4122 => 3.44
